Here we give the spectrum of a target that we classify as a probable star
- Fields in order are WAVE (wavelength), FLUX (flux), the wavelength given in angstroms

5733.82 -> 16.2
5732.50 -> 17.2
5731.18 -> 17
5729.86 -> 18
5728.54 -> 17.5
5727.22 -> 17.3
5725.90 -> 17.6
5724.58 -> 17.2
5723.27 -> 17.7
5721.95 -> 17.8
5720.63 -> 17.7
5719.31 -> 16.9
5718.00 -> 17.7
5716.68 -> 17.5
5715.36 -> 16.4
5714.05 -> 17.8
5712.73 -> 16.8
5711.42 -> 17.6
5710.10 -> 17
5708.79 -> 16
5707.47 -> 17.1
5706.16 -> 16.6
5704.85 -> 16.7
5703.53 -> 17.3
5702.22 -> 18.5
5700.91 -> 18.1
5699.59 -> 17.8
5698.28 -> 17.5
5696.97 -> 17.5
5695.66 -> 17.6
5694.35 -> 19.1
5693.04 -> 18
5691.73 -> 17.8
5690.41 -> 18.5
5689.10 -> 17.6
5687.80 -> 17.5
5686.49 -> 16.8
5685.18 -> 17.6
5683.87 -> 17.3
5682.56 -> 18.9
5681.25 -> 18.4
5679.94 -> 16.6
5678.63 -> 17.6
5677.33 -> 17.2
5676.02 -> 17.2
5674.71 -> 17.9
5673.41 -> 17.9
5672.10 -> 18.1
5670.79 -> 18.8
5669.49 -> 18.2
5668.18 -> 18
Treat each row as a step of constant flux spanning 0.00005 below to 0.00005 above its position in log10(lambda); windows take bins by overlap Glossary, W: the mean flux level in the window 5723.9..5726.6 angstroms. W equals 17.4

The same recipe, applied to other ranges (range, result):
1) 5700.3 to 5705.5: 17.6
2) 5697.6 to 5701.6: 17.8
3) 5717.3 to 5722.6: 17.5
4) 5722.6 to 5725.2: 17.5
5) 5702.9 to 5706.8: 16.9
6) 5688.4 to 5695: 18.2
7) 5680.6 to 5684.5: 18.2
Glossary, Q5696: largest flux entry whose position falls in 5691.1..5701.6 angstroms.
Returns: 19.1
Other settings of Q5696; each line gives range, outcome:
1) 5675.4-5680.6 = 17.6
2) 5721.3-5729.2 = 17.8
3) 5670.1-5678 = 18.8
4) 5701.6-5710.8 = 18.5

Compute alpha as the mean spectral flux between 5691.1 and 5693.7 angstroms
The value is 17.9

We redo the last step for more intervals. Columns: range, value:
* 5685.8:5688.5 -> 17.2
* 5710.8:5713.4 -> 17.2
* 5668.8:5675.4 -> 18.2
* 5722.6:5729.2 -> 17.5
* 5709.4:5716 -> 17.1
